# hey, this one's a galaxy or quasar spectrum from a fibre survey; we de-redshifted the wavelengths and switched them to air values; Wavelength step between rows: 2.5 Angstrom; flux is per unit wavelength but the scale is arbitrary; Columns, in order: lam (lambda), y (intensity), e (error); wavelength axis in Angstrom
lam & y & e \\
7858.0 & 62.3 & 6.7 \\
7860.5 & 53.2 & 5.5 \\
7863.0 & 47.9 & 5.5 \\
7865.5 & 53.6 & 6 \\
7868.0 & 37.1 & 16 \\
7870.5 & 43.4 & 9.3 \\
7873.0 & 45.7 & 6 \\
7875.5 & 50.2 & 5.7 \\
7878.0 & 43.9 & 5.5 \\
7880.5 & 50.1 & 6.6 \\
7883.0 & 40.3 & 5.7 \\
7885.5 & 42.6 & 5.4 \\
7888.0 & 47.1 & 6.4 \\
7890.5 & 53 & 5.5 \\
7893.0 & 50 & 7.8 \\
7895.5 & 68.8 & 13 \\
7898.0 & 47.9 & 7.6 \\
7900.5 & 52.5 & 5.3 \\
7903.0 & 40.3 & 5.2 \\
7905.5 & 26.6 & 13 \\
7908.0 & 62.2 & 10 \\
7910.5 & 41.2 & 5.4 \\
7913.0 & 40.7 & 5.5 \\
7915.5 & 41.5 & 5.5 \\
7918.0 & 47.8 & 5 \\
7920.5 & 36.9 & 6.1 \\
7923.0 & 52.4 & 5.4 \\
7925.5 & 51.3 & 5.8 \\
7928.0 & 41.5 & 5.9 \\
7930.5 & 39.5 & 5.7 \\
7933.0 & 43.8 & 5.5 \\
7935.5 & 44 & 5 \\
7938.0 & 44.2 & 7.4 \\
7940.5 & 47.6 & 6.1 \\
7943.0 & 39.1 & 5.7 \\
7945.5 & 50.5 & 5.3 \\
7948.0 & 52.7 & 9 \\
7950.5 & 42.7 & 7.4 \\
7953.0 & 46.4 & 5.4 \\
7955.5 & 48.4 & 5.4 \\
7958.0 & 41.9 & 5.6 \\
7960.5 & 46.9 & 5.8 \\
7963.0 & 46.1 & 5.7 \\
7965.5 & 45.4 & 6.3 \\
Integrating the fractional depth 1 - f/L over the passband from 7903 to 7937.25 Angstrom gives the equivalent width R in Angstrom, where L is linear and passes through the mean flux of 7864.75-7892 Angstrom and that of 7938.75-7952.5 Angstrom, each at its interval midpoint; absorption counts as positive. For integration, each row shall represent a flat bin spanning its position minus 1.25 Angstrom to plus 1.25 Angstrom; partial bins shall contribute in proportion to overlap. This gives 1.91 Angstrom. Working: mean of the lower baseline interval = 46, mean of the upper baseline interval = 46.4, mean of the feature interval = 43.7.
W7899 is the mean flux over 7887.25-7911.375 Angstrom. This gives 49.1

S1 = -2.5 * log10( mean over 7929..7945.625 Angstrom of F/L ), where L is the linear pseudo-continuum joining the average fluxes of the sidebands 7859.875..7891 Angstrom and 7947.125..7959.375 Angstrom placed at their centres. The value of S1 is 0.06 mag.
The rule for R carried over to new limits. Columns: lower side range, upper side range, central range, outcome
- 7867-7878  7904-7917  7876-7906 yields -2.8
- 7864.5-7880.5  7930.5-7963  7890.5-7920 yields -1.0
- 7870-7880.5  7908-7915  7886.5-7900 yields -2.2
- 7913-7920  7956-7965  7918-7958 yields -1.1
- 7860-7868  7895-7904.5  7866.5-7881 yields 1.3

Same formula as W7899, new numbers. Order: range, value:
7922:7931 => 46.6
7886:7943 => 46.2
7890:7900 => 54.9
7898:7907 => 41.5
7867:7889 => 44.5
